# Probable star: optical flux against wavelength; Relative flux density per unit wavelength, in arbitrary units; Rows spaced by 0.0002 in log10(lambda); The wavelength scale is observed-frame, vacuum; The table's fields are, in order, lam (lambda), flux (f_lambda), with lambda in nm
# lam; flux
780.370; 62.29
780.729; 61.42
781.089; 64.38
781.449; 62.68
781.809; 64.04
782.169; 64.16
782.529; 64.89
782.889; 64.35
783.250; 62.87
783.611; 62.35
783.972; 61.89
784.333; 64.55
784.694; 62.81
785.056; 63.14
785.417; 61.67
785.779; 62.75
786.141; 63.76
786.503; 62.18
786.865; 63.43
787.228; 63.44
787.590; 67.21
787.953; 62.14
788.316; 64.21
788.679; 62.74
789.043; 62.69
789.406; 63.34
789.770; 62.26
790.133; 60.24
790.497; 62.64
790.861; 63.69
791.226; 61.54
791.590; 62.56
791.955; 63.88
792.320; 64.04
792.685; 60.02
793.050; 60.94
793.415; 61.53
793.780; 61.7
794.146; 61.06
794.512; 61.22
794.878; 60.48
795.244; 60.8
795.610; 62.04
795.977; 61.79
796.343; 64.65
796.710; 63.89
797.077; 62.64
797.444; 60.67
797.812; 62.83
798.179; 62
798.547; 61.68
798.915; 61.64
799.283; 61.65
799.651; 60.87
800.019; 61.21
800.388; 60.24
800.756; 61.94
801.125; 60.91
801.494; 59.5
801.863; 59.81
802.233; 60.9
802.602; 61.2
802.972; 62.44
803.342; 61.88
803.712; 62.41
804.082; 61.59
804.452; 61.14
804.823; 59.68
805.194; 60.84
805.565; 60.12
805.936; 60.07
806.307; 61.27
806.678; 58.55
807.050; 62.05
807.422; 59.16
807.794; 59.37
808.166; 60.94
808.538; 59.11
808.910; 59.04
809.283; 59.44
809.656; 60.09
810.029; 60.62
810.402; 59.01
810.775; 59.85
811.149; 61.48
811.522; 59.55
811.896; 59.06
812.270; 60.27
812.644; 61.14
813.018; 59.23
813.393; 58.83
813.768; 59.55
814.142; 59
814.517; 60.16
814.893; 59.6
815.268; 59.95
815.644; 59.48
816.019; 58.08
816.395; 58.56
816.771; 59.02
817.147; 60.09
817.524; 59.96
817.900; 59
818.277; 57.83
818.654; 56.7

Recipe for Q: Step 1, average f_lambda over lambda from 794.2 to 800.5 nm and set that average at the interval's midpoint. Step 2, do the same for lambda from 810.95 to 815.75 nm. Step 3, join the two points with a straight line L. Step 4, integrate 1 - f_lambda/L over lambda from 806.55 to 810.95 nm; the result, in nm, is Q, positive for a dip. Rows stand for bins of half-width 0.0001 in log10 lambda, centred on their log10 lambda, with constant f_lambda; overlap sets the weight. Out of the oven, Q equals 0.04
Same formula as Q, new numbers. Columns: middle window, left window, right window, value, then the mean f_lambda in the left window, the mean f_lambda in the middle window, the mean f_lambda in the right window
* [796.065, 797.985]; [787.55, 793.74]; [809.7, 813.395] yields -0.03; 62.6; 62.9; 60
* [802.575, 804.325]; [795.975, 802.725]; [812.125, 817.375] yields -0.03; 61.6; 61.9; 59.5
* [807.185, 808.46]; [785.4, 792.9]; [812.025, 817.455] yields 0.01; 62.9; 59.9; 59.5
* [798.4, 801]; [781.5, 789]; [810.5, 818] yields 0.01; 63.4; 61.3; 59.6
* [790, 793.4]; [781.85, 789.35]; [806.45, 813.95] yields 0.02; 63.4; 62.2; 59.8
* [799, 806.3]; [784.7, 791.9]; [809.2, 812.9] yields 0.02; 62.9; 61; 60.1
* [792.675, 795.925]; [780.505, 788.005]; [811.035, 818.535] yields 0.05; 63.4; 61.2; 59.4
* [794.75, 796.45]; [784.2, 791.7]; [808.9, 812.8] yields 0.00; 63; 61.9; 60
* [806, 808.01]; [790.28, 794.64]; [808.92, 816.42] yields 0.01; 62.1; 60.1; 59.7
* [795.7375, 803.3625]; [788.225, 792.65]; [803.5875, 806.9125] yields -0.03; 62.7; 61.6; 60.6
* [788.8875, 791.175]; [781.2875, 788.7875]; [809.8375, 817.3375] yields 0.01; 63.4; 62.4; 59.6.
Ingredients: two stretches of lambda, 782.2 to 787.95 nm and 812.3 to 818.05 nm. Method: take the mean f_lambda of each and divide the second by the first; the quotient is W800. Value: 0.94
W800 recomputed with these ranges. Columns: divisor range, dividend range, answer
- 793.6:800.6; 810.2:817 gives 0.96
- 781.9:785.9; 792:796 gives 0.97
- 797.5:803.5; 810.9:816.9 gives 0.97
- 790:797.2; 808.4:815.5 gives 0.96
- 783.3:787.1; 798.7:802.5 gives 0.97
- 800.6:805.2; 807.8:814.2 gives 0.98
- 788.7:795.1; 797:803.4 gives 0.99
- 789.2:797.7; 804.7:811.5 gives 0.97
